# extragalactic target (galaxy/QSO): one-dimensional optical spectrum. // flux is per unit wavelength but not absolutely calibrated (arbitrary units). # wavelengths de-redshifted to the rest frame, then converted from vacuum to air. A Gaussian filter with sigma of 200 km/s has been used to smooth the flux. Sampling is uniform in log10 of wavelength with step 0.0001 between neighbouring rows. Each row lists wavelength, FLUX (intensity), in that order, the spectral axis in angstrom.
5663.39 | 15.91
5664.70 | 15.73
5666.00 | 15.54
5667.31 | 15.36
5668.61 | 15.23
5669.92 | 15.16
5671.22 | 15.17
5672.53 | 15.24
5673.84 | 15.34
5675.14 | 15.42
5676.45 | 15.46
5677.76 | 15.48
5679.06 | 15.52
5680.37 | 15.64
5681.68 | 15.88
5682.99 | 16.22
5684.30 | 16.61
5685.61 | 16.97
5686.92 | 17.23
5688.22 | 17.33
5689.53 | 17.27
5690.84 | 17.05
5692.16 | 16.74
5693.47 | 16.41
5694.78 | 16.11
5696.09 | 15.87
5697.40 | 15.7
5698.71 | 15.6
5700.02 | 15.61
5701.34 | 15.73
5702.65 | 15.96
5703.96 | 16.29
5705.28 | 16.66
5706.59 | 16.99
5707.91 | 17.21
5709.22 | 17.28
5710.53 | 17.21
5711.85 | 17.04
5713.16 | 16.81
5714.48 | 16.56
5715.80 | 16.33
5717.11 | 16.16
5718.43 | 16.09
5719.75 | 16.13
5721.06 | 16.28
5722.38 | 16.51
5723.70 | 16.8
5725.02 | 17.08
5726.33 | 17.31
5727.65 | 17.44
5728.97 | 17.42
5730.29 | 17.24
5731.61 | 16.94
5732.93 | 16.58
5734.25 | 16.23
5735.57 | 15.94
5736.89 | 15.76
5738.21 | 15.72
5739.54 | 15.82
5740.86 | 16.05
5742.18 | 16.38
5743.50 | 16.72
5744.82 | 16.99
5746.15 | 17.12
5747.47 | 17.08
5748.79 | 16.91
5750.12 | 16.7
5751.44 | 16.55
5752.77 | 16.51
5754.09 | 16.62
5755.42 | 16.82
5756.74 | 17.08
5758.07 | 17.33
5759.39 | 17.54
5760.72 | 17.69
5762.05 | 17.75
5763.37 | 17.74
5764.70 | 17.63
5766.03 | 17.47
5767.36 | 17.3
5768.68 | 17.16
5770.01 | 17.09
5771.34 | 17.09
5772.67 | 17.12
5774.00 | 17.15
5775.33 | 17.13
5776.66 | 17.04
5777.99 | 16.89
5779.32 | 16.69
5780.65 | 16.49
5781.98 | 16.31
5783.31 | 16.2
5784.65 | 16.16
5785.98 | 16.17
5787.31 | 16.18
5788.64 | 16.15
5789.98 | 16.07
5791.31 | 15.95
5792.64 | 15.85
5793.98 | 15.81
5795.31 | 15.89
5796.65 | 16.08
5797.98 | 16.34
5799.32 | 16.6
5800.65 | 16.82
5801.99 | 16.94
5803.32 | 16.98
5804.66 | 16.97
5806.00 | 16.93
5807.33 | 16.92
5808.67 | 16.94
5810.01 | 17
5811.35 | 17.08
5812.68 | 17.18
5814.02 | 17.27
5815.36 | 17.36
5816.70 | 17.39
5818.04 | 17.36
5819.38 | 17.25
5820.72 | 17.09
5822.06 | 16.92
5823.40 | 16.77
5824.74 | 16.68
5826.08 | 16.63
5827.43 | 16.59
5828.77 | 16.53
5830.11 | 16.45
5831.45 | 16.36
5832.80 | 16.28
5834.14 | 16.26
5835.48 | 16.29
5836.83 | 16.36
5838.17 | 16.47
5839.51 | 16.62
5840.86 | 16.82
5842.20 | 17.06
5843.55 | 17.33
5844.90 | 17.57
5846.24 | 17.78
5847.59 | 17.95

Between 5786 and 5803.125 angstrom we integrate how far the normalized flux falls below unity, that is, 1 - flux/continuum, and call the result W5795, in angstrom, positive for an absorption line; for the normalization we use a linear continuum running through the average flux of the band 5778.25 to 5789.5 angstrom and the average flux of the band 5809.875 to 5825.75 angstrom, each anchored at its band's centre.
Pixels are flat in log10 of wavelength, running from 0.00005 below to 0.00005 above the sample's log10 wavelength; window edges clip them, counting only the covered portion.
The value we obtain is 0.3 angstrom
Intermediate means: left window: 16.3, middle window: 16.2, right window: 17.1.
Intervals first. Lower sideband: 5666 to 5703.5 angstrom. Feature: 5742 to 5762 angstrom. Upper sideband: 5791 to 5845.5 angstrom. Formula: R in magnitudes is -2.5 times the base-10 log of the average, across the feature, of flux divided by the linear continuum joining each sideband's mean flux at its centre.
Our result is -0.04 mag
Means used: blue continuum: 16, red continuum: 16.7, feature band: 17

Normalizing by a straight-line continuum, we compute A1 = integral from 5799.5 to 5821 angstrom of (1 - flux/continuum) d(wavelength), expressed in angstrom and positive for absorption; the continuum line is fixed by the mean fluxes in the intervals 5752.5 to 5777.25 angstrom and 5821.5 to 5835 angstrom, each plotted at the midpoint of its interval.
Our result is -0.4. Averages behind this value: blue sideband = 17.2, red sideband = 16.5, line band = 17.1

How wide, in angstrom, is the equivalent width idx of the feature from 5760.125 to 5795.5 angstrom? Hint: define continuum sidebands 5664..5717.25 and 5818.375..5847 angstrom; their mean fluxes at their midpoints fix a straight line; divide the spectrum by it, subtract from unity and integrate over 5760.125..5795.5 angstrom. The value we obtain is -0.5 angstrom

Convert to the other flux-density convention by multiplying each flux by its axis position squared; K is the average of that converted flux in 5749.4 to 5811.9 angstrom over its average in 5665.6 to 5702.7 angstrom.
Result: 1.09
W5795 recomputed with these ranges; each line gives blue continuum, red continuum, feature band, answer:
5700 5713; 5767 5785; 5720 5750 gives 0.16 angstrom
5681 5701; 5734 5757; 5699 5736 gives -0.39 angstrom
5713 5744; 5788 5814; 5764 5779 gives -0.57 angstrom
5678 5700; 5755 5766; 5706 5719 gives -0.04 angstrom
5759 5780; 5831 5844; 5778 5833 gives 0.87 angstrom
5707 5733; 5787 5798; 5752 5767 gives -0.82 angstrom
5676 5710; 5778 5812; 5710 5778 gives -1.81 angstrom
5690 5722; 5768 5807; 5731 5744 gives 0.21 angstrom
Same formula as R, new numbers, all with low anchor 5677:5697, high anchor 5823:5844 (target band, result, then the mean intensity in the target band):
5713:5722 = 0.01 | 16.3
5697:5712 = 0.00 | 16.4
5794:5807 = 0.00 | 16.6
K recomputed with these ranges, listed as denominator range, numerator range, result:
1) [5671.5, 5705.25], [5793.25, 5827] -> 1.09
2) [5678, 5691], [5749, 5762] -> 1.05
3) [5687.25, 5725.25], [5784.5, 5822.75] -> 1.05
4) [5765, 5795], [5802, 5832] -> 1.03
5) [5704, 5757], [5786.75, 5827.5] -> 1.03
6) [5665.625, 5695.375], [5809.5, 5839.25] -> 1.10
